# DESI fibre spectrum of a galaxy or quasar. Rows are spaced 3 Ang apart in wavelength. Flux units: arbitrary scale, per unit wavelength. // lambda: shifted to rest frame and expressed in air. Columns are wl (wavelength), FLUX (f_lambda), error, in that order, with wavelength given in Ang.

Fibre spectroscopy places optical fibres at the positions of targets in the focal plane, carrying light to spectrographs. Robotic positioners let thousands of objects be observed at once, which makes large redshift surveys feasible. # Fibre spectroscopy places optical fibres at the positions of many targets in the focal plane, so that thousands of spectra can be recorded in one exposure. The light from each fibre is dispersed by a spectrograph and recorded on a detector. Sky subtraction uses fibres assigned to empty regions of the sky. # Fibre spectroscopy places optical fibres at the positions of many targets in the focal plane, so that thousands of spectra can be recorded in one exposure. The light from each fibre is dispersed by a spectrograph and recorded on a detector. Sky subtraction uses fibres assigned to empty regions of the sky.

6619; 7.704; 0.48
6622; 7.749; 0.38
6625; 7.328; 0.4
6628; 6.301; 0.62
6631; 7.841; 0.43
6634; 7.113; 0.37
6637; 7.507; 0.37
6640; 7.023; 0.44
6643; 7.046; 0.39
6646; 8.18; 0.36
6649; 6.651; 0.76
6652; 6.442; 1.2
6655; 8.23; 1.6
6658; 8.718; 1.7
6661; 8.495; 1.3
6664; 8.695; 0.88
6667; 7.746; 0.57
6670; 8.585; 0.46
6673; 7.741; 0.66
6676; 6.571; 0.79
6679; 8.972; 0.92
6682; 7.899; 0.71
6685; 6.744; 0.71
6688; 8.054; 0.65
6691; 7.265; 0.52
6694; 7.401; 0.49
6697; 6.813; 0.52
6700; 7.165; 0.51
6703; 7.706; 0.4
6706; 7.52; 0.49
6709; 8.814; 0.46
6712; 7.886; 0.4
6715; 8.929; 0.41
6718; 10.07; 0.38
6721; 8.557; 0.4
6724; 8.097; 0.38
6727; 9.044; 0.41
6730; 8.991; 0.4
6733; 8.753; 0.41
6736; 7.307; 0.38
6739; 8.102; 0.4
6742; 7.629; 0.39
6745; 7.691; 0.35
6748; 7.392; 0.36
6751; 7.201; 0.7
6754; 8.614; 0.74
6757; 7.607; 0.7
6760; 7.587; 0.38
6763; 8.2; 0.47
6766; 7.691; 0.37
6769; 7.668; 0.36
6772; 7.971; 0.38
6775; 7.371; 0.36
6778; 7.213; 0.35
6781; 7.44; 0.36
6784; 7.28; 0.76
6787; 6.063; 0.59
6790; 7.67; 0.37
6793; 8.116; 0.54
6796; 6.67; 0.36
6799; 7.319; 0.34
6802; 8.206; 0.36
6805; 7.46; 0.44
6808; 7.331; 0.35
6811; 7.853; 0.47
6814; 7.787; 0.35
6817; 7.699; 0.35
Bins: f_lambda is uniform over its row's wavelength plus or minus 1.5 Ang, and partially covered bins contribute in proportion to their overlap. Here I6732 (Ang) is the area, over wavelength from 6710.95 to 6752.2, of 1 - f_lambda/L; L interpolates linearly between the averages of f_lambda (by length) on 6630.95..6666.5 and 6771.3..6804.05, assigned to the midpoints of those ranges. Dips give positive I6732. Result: -4.3 Ang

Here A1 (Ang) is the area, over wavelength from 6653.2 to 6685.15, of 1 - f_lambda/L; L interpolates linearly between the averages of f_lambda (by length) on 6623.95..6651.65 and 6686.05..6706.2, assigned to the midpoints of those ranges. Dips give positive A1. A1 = -3.4 Ang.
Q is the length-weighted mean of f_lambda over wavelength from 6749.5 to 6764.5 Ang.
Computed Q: 7.84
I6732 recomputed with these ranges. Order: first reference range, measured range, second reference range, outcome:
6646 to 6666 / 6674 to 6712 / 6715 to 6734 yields 3.9 Ang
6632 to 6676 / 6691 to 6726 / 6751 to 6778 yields -1.5 Ang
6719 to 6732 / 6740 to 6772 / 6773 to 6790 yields 0.5 Ang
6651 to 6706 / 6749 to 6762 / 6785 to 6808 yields -0.5 Ang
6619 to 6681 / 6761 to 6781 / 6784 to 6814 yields -0.5 Ang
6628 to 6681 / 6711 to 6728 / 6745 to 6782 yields -2.4 Ang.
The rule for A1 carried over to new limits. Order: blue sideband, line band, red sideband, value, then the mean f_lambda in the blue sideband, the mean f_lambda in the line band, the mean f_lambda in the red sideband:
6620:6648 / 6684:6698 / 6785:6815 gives 0.2 Ang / 7.34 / 7.29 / 7.44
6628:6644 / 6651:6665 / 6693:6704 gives -1.8 Ang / 7.22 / 8.16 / 7.25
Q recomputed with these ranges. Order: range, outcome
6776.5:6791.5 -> 7.13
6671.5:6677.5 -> 7.16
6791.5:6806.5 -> 7.55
